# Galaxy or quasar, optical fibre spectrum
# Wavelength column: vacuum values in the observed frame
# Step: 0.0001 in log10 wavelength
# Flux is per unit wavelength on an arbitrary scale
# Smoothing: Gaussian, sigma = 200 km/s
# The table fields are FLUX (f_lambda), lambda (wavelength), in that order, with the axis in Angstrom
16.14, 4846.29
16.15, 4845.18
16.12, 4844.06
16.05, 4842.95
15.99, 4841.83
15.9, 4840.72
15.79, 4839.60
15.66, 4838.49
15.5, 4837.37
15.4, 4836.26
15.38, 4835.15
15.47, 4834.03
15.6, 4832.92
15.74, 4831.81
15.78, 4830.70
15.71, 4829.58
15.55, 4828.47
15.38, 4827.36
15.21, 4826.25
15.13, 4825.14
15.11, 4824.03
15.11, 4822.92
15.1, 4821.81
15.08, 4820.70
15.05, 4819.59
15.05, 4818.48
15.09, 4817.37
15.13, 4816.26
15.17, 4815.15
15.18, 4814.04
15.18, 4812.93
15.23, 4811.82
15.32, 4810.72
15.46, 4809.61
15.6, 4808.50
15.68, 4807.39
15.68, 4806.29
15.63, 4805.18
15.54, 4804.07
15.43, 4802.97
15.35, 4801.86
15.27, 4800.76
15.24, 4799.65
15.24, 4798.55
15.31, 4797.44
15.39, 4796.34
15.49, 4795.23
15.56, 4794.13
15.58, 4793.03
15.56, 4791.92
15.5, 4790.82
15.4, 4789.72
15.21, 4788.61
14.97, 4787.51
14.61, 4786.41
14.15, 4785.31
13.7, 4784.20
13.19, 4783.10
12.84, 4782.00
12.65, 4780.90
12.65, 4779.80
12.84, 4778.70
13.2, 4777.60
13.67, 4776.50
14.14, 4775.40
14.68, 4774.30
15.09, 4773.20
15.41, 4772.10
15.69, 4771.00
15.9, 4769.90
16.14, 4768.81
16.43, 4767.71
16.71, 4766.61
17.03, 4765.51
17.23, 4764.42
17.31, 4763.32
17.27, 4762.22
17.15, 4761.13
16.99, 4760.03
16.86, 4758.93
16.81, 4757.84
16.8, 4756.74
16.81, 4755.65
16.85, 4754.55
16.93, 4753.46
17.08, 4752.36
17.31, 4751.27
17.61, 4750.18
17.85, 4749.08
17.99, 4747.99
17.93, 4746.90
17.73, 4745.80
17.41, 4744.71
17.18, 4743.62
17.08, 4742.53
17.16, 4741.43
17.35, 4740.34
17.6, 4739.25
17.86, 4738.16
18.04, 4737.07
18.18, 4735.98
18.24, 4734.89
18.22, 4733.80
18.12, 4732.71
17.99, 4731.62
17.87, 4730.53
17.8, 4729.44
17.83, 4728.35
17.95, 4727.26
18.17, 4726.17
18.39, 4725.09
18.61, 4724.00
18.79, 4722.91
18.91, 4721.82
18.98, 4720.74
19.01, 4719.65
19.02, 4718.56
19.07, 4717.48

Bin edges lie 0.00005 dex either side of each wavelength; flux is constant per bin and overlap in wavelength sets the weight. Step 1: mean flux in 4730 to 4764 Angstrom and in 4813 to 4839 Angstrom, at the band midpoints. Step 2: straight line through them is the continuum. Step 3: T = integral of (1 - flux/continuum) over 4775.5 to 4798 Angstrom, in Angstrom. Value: 2.8 Angstrom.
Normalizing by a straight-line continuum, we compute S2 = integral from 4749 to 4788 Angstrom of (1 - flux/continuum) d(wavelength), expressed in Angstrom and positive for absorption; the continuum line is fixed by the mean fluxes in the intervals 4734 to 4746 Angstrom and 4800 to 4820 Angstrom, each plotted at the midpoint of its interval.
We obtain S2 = 2.6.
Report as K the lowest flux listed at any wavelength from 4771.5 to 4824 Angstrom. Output 12.65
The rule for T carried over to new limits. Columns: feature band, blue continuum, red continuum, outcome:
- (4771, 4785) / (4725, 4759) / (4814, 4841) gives 2.4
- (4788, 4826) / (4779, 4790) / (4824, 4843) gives -1.8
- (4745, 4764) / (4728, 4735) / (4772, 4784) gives -1.7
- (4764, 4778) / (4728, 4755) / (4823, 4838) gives 1.2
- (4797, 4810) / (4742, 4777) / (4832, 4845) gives 0.6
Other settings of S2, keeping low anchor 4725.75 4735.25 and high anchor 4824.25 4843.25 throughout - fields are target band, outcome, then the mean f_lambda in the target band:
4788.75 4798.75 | 0.7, 15.4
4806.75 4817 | 0.5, 15.3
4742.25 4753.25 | 0.1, 17.5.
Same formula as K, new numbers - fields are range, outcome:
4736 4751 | 17.08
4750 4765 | 16.8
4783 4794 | 13.19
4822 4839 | 15.11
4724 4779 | 12.84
